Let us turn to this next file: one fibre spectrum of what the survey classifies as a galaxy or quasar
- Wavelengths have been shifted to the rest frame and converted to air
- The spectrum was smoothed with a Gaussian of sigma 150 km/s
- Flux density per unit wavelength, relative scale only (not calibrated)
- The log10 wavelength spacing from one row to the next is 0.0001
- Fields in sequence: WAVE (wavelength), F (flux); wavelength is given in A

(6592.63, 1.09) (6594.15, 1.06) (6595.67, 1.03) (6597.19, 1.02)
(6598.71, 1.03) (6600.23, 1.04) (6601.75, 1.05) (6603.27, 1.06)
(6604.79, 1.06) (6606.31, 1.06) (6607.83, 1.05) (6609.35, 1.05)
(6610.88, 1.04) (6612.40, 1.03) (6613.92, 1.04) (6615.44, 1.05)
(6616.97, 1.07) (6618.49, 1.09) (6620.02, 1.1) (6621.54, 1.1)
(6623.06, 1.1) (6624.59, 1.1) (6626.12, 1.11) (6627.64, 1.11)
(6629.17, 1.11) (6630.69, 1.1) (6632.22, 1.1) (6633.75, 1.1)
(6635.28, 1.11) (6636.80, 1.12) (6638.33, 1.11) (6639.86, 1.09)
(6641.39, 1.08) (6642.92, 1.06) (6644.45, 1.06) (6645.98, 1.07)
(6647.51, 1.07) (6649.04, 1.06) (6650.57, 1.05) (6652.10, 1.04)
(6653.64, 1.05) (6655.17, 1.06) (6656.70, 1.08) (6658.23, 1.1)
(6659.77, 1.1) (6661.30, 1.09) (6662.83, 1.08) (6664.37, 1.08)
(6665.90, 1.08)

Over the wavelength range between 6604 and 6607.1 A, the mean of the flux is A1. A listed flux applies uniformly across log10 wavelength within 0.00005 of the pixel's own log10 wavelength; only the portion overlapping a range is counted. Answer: 1.06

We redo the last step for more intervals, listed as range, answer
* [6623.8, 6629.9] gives 1.11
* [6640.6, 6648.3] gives 1.07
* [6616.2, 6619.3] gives 1.08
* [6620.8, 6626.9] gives 1.1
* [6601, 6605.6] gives 1.06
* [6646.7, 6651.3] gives 1.06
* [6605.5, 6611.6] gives 1.05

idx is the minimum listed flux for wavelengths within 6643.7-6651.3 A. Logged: 1.05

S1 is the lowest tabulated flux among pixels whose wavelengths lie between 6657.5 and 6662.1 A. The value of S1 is 1.09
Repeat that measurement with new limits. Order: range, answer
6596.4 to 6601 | 1.02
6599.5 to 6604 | 1.04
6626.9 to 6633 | 1.1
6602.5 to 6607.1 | 1.06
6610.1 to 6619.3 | 1.03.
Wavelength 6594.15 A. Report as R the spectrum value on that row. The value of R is 1.06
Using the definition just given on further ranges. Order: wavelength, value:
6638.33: 1.11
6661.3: 1.09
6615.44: 1.05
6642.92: 1.06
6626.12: 1.11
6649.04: 1.06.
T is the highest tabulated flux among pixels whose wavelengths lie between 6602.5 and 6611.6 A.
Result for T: 1.06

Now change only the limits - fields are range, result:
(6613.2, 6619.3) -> 1.09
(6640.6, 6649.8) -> 1.08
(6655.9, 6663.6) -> 1.1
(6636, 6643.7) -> 1.12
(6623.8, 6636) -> 1.11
